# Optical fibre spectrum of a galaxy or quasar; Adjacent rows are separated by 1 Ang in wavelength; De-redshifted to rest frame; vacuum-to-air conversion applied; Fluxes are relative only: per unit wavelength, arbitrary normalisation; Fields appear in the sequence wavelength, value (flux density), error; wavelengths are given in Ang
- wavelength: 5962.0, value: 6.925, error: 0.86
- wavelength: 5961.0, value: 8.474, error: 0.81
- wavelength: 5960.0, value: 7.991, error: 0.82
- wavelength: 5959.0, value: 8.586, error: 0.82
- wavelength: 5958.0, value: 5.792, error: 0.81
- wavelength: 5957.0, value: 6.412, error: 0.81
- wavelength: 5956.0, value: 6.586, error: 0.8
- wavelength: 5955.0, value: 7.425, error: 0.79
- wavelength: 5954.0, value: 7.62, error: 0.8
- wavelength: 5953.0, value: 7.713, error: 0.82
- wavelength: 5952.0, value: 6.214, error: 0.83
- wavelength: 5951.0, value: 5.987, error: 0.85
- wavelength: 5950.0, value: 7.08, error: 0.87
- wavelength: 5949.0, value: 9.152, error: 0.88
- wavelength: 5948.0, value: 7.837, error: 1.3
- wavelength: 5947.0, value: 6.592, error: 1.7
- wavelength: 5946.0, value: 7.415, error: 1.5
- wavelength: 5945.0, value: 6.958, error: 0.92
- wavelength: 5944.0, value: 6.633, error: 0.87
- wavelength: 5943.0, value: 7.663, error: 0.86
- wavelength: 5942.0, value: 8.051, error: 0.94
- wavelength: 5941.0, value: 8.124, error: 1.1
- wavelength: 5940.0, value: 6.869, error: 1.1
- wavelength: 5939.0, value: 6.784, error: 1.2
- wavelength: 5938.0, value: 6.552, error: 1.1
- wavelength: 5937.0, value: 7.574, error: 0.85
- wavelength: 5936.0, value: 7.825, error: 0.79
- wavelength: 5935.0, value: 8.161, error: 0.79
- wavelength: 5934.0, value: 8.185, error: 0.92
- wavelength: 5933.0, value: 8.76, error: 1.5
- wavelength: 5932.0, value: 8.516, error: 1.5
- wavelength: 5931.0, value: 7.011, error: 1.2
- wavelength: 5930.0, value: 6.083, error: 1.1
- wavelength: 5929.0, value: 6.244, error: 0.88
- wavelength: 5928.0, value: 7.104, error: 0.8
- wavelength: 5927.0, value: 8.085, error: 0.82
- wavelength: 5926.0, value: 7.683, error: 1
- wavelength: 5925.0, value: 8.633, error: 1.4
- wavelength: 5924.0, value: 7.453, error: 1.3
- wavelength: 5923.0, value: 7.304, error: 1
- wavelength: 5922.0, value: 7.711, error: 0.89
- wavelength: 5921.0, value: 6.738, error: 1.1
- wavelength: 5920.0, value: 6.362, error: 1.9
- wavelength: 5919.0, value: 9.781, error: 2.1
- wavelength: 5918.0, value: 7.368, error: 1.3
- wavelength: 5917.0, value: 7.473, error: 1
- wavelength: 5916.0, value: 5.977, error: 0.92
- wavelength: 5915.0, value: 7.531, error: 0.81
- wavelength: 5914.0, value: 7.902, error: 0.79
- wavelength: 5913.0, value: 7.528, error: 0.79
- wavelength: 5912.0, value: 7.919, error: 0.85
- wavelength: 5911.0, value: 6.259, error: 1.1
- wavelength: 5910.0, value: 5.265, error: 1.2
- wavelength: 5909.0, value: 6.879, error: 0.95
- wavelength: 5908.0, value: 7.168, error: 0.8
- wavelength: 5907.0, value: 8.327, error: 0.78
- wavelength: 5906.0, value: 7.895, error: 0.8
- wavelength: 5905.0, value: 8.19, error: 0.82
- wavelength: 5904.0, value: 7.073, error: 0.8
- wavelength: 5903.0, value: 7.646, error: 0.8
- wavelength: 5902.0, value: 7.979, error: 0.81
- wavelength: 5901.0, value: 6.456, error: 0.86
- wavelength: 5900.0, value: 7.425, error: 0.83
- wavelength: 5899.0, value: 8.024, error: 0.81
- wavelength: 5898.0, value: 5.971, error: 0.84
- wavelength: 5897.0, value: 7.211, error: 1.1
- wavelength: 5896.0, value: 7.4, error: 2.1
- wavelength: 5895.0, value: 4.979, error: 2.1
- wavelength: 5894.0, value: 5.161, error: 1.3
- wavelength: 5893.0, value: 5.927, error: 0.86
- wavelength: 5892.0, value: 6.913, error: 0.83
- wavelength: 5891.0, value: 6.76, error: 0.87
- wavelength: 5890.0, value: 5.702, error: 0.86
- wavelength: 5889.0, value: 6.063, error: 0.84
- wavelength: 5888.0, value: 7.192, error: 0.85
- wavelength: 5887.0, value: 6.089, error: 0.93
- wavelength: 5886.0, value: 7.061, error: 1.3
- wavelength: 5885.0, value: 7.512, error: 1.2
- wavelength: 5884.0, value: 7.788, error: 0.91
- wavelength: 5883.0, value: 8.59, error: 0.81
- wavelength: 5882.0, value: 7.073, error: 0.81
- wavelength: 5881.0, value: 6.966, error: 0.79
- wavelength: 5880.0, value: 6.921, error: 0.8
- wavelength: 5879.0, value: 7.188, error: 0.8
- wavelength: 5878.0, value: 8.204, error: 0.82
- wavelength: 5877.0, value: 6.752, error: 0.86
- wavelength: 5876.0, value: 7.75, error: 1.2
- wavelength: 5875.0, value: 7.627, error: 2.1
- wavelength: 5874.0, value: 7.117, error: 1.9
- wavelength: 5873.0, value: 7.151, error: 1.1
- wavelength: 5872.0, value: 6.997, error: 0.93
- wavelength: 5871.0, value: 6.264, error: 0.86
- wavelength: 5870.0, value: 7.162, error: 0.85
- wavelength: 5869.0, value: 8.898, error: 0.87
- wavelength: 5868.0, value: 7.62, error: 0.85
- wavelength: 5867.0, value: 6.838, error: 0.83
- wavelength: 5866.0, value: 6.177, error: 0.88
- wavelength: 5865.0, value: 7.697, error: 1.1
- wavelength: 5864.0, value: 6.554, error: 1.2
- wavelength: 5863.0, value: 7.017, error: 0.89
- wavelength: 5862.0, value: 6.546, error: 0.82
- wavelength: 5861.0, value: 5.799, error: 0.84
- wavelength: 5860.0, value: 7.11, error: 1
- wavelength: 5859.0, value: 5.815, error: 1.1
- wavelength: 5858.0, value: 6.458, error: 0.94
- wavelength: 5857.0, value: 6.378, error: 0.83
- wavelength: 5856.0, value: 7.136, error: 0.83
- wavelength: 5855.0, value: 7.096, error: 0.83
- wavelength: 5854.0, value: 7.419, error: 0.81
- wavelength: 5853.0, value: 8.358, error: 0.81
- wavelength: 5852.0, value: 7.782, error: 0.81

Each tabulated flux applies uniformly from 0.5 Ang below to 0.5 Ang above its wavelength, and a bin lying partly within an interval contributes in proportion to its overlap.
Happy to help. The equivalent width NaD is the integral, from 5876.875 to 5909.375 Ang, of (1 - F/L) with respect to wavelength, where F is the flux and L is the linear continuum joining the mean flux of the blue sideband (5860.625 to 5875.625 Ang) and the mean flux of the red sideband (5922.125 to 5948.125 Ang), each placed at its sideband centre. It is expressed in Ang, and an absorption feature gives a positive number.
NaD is 0.7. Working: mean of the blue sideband 7.05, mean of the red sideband 7.46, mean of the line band 7.05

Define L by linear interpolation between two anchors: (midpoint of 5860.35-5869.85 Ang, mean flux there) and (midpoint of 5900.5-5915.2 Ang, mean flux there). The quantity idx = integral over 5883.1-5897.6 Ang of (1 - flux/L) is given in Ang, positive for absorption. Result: 1.20 Ang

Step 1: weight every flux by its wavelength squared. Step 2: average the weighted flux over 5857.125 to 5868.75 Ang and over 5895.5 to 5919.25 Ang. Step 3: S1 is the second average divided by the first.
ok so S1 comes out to 1.11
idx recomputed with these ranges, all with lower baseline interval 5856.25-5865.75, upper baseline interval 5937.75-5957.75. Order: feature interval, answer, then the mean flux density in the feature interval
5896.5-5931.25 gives -1.79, 7.31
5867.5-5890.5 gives -1.67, 7.2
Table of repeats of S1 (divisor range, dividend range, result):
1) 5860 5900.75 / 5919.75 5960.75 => 1.08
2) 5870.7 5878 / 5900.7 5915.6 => 1.03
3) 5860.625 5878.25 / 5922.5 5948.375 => 1.07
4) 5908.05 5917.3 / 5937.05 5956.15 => 1.05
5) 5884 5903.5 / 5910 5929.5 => 1.10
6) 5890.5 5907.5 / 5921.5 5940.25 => 1.08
